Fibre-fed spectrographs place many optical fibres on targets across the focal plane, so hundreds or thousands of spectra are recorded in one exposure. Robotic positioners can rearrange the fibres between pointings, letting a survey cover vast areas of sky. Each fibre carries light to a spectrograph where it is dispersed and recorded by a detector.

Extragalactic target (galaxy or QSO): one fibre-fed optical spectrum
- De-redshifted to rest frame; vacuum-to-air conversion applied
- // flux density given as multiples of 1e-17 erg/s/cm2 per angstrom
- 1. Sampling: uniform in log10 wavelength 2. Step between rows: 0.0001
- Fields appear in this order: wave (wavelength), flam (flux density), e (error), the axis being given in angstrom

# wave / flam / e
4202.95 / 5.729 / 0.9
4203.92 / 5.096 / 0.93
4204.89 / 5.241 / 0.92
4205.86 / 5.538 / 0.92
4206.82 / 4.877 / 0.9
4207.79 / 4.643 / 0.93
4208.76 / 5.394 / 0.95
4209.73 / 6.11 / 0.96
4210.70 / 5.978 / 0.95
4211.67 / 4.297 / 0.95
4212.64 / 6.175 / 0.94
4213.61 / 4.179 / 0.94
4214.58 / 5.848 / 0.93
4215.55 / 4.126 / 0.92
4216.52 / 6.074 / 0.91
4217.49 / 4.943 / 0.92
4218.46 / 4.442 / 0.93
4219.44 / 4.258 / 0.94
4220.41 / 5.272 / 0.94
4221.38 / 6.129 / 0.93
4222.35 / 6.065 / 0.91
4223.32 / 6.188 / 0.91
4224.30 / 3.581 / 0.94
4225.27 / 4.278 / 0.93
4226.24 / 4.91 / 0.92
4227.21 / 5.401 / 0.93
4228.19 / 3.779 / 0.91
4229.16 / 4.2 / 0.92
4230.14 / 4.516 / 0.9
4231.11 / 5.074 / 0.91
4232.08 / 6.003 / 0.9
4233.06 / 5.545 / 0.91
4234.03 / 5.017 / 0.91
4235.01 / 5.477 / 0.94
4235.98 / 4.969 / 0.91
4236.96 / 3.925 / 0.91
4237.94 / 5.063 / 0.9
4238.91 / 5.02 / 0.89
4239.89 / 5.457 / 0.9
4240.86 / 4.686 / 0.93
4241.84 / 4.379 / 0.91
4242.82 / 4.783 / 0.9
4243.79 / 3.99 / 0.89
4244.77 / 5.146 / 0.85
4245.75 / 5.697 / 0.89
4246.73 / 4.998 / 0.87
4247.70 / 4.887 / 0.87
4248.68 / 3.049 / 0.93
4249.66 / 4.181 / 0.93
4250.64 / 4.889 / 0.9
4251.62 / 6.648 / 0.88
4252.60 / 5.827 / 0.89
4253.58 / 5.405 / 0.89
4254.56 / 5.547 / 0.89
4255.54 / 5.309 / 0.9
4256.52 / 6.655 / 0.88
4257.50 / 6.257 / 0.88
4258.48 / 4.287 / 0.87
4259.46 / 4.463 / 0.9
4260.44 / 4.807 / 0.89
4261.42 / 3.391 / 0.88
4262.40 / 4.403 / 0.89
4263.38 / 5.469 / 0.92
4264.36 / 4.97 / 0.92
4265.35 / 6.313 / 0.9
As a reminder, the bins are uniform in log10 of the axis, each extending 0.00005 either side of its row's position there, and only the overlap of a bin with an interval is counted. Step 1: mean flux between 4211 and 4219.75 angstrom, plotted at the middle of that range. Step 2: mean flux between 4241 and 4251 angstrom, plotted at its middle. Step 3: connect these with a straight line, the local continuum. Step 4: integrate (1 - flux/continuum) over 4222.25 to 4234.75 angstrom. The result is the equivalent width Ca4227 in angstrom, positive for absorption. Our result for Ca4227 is -0.4 angstrom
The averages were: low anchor 4.96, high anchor 4.6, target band 4.94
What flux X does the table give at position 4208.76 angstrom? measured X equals 5.394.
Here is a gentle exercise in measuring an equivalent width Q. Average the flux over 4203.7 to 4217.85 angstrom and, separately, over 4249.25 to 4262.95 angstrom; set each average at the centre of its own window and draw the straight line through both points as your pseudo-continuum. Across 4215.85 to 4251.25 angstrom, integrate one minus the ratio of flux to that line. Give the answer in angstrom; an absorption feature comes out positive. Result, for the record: 2.0 angstrom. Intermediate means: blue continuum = 5.24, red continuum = 5.15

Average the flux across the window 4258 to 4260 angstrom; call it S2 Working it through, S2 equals 4.39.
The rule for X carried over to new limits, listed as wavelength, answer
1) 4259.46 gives 4.463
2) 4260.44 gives 4.807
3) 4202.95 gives 5.729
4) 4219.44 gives 4.258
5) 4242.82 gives 4.783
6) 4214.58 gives 5.848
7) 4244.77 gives 5.146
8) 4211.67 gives 4.297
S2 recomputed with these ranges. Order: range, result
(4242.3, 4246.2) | 4.89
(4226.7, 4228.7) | 4.59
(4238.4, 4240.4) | 5.25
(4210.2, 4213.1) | 5.48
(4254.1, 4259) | 5.61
